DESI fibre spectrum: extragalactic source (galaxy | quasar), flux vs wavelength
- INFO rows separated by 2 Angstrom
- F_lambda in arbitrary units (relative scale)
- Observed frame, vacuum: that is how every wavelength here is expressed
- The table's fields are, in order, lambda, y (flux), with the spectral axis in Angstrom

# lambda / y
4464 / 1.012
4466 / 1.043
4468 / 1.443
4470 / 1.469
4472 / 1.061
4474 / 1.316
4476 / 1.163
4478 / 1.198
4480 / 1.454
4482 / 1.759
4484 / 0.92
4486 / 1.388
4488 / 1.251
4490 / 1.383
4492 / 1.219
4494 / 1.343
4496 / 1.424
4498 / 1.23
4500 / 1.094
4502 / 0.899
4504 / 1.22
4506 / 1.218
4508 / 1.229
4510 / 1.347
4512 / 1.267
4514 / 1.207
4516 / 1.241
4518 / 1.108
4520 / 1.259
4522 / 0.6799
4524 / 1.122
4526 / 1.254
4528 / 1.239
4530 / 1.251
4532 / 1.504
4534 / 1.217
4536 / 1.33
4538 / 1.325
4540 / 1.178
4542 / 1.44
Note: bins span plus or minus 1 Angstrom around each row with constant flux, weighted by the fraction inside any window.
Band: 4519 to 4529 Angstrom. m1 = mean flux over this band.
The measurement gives 1.11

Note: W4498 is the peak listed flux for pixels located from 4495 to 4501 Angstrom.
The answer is 1.424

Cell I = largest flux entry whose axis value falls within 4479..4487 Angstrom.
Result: 1.759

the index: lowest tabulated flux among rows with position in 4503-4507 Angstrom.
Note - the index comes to 1.218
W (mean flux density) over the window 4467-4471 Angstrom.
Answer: 1.46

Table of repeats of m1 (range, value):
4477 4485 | 1.33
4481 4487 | 1.36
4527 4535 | 1.3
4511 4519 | 1.21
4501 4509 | 1.14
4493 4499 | 1.33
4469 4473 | 1.27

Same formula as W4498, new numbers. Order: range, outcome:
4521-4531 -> 1.254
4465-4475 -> 1.469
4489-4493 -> 1.383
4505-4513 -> 1.347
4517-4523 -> 1.259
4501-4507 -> 1.22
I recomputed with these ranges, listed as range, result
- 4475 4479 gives 1.198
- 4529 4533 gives 1.504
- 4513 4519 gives 1.241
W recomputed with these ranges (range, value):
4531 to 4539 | 1.34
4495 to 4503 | 1.16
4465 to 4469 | 1.24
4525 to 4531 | 1.25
